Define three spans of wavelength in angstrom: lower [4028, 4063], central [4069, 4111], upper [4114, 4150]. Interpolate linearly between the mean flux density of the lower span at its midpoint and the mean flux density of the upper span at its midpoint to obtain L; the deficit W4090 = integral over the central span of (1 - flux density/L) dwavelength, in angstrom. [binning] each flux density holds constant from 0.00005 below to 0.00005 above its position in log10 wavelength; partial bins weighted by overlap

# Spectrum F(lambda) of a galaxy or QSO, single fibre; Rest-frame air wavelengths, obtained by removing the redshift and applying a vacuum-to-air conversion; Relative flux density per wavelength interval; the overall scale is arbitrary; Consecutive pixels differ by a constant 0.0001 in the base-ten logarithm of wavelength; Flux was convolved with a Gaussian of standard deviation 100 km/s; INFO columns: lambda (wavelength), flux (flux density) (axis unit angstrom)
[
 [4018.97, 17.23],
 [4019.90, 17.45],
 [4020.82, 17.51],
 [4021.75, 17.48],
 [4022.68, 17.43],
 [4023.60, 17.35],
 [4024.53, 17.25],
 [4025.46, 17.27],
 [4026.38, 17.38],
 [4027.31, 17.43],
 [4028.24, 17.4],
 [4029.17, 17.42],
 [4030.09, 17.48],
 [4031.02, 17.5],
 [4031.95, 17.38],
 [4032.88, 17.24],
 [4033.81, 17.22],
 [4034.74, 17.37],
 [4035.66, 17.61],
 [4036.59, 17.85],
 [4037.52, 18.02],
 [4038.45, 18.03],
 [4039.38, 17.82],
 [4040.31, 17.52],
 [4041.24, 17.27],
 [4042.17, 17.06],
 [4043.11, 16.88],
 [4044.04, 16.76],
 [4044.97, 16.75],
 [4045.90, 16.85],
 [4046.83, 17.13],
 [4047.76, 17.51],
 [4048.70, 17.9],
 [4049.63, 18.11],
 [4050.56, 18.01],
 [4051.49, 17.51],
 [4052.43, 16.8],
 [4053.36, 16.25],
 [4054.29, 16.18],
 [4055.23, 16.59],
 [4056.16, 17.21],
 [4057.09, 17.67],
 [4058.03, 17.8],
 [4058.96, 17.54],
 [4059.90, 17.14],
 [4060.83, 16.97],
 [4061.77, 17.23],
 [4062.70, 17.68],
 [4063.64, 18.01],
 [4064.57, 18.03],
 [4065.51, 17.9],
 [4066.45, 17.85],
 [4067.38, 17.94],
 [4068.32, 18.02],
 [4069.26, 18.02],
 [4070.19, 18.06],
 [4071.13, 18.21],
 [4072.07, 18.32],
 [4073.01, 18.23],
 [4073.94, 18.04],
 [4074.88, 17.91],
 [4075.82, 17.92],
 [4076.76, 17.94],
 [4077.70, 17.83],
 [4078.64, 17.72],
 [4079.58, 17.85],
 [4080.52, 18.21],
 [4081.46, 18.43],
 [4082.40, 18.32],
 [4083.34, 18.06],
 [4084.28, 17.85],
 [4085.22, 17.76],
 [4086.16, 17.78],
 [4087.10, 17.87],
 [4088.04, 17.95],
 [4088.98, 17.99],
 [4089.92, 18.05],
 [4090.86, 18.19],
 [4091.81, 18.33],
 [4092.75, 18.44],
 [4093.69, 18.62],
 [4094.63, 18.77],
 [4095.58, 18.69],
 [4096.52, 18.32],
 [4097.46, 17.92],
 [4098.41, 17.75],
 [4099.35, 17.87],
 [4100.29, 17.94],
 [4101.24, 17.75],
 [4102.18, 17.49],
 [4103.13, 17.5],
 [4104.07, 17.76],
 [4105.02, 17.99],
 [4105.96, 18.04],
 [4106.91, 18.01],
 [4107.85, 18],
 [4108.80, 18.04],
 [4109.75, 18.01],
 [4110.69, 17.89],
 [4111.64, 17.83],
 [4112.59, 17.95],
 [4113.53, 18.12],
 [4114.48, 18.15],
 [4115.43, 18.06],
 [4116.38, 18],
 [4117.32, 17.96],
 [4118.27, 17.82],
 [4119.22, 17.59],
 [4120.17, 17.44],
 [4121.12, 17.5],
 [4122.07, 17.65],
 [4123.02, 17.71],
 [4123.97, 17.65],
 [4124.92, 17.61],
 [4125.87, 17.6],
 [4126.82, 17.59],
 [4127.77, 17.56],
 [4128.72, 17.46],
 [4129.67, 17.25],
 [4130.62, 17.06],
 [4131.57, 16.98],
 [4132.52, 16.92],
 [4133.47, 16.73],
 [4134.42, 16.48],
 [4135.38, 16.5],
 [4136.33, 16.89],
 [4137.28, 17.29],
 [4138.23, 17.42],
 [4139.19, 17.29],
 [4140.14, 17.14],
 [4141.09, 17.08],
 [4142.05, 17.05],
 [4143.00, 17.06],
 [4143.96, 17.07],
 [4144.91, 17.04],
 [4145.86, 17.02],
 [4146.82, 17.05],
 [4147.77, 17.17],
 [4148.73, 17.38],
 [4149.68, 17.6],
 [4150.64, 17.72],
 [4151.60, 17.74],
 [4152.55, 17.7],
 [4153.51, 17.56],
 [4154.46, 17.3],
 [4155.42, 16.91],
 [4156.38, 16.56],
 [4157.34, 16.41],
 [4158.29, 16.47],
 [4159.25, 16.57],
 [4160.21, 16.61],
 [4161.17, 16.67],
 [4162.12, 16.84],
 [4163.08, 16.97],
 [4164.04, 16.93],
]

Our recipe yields -1.70 angstrom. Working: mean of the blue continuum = 17.3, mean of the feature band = 18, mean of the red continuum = 17.3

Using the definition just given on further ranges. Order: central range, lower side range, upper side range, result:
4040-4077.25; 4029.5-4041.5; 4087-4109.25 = 0.5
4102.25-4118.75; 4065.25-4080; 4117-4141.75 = -0.4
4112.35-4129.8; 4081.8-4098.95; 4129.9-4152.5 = -0.2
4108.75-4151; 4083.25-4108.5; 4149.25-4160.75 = 0.1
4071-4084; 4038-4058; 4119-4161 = -0.6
